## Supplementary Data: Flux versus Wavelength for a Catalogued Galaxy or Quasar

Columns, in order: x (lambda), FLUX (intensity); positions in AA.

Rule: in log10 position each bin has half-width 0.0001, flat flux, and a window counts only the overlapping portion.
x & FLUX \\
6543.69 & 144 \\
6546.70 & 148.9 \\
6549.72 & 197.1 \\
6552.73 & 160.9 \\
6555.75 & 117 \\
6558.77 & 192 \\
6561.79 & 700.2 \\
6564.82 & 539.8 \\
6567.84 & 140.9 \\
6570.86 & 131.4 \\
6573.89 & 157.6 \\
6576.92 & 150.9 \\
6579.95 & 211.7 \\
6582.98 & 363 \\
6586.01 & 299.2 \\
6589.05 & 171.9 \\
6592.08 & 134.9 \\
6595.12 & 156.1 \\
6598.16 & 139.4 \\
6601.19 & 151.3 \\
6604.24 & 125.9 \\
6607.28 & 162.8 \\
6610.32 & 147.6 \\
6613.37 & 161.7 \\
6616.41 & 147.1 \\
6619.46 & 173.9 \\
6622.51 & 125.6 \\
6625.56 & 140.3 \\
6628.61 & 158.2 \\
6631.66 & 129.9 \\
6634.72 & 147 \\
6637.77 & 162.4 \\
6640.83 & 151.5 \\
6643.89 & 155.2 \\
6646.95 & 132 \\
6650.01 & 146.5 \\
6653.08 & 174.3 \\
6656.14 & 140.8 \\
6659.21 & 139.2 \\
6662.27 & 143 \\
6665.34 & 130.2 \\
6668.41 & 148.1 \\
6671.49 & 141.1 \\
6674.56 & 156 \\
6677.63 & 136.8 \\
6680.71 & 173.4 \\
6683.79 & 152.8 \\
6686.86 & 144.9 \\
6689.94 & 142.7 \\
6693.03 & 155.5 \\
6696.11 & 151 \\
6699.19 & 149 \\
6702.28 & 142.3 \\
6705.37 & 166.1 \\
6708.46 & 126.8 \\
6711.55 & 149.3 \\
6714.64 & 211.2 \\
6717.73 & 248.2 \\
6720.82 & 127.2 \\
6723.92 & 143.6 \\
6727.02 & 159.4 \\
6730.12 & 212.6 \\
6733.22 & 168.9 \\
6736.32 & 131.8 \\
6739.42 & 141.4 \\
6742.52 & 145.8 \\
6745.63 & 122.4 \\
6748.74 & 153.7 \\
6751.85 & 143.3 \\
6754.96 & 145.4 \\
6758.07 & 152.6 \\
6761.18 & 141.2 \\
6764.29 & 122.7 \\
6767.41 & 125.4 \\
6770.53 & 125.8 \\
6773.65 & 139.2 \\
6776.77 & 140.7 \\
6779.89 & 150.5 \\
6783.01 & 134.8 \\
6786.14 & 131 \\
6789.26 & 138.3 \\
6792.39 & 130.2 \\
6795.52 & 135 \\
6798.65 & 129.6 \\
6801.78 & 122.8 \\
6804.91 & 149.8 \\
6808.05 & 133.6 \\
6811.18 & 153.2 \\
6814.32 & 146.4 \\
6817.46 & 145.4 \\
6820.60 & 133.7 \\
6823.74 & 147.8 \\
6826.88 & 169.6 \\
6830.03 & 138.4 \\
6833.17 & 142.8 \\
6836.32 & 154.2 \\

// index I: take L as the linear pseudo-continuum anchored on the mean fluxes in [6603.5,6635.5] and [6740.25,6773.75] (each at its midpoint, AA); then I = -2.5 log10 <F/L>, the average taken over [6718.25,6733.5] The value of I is -0.19 mag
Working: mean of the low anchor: 148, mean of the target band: 168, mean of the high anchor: 138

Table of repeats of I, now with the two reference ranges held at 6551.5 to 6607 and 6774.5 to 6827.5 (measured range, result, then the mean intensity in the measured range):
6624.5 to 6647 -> 0.34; 148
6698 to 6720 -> 0.03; 169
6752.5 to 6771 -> 0.14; 136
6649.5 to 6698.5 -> 0.25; 149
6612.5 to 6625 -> 0.35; 151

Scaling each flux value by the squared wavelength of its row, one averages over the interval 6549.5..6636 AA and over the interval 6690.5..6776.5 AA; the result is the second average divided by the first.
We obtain 0.80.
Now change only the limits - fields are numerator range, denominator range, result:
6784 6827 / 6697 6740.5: 0.88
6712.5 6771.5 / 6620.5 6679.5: 1.09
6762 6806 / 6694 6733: 0.83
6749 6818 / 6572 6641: 0.87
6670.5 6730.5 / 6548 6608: 0.75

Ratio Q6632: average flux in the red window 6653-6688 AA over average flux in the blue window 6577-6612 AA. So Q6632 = 0.79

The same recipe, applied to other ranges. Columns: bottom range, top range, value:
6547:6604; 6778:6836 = 0.63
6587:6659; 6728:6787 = 0.96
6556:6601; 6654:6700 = 0.61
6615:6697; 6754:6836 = 0.94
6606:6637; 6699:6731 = 1.11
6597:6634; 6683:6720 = 1.10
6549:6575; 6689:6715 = 0.58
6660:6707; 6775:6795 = 0.92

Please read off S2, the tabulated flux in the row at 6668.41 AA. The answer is 148.1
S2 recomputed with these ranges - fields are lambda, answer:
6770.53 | 125.8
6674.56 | 156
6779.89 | 150.5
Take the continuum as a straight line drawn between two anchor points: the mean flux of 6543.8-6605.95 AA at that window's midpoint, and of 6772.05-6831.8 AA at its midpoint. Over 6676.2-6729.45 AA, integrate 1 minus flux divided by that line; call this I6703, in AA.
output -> 4.63 AA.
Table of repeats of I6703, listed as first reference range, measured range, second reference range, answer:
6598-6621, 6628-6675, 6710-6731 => 4.3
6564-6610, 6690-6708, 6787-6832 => 1.9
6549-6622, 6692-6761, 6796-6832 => 4.7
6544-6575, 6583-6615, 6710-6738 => 7.6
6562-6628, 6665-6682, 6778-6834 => 2.7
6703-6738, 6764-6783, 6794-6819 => 1.9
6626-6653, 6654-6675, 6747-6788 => 0.6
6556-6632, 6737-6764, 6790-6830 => 2.8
